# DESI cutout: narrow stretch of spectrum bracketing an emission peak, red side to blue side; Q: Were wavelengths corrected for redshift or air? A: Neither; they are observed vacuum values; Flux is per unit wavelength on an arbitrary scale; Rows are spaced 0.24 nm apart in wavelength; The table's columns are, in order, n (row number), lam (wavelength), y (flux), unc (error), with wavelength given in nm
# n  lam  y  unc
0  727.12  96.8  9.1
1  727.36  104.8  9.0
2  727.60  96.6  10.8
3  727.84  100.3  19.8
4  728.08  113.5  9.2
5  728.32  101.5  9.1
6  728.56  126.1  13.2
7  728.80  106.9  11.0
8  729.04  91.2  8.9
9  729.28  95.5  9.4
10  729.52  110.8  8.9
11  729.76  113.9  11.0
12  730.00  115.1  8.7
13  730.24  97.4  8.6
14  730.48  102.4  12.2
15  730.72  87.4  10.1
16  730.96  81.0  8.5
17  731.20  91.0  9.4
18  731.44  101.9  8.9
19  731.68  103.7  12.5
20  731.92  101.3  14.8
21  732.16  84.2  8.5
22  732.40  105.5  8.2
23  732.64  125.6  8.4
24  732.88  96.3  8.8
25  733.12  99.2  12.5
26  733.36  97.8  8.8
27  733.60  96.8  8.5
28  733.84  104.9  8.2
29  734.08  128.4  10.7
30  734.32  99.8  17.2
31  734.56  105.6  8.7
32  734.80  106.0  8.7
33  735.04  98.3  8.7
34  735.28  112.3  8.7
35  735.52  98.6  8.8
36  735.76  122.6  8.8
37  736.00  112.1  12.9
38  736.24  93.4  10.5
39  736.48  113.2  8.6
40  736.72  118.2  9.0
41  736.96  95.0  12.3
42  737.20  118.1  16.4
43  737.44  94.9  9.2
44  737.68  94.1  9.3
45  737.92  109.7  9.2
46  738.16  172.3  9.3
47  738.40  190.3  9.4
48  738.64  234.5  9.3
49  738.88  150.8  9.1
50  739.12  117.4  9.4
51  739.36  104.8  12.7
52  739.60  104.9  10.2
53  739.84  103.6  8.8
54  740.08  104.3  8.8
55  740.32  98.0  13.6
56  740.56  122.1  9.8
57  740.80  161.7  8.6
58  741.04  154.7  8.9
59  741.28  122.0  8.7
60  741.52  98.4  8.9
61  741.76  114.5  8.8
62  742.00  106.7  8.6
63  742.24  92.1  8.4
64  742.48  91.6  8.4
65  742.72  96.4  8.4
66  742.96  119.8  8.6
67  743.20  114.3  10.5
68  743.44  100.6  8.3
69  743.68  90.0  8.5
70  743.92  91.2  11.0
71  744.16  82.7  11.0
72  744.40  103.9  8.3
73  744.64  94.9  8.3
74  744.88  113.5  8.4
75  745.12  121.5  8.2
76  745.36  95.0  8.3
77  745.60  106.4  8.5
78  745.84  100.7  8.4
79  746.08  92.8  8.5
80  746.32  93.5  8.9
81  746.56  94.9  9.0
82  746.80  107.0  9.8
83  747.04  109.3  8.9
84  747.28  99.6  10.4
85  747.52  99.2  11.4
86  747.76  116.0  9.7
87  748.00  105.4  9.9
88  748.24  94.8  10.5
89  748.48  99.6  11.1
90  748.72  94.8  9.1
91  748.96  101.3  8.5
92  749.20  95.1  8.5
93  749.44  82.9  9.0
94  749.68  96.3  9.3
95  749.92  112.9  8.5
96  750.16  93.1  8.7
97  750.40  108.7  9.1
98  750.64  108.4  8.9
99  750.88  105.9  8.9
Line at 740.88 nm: [N II]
